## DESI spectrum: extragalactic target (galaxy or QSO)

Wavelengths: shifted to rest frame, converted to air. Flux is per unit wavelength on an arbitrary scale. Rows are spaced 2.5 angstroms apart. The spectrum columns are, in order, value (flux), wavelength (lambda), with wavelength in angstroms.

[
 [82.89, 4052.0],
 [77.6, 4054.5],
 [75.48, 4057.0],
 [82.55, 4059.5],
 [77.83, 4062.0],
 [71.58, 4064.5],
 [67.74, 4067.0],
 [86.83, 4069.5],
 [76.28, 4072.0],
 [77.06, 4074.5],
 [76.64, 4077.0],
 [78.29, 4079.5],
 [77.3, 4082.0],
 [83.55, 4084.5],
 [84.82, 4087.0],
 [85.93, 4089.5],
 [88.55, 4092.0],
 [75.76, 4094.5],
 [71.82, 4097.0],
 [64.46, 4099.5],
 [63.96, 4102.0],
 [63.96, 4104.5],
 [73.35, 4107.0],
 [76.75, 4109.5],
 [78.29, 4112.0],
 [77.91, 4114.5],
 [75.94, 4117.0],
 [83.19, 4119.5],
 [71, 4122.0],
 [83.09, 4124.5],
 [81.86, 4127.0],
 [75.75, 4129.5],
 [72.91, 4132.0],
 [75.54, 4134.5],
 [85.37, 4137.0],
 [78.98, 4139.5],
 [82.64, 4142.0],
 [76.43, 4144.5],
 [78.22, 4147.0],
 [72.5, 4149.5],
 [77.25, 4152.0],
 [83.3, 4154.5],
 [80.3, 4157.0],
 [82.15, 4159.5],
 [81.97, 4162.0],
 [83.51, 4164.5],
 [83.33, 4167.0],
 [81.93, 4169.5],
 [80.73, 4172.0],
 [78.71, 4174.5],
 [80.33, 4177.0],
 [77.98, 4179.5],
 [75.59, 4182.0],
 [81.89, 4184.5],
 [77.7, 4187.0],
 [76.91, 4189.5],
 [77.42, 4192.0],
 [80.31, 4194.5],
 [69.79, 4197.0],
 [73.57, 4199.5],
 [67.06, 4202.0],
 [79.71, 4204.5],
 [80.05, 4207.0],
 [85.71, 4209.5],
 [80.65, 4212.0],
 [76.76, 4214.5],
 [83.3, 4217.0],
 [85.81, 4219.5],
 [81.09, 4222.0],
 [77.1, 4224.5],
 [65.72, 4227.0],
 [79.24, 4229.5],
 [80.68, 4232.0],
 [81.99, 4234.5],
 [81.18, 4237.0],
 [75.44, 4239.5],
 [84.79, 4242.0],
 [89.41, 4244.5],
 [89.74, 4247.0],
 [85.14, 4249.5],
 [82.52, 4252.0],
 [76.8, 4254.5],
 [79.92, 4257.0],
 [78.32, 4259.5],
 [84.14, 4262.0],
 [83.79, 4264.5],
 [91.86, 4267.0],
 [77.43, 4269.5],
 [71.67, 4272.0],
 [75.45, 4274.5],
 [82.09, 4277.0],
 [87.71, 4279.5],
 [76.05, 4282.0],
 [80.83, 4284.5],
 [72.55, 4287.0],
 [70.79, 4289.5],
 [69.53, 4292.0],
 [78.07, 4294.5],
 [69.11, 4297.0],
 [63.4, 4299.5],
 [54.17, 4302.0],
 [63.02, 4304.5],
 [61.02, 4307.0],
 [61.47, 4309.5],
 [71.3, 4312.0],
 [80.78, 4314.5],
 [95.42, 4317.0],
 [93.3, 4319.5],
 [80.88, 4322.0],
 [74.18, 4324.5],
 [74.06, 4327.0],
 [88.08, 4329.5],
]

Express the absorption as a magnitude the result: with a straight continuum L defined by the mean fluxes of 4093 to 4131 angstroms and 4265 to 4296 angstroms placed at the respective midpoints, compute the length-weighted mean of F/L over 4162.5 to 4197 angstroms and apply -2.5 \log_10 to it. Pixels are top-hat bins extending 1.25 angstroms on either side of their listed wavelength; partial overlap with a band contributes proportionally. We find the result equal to -0.05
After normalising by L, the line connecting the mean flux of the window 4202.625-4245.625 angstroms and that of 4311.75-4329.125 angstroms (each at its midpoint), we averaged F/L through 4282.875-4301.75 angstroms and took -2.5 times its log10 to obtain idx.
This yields 0.15 mag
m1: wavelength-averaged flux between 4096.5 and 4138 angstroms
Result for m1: 75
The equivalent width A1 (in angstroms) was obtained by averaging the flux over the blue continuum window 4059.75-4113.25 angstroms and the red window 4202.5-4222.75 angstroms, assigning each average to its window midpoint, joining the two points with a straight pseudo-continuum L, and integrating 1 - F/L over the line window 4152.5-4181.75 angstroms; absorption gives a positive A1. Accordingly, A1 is -0.6 angstroms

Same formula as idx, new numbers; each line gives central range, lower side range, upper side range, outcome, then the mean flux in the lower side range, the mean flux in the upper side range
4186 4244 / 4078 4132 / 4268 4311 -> -0.069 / 76.8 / 71.6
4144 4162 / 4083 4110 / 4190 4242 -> -0.028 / 75.7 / 78.3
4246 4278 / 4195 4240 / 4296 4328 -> -0.082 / 78.1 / 72.5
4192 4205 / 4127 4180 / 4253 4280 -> 0.084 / 79.6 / 80.7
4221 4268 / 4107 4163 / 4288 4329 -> -0.091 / 78.6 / 72.8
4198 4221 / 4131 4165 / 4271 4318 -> -0.036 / 79.3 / 72.8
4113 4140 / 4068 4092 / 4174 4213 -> 0.018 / 81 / 77.7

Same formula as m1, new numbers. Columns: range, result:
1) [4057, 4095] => 79.3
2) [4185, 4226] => 78.3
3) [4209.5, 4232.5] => 79.2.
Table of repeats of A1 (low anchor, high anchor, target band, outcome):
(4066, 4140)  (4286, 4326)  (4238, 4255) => -2.27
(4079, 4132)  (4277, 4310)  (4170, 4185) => -0.97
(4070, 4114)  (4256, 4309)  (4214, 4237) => -1.26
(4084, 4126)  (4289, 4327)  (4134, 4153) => -0.69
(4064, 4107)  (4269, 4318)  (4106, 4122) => -0.30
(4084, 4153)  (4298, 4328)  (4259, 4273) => -1.47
